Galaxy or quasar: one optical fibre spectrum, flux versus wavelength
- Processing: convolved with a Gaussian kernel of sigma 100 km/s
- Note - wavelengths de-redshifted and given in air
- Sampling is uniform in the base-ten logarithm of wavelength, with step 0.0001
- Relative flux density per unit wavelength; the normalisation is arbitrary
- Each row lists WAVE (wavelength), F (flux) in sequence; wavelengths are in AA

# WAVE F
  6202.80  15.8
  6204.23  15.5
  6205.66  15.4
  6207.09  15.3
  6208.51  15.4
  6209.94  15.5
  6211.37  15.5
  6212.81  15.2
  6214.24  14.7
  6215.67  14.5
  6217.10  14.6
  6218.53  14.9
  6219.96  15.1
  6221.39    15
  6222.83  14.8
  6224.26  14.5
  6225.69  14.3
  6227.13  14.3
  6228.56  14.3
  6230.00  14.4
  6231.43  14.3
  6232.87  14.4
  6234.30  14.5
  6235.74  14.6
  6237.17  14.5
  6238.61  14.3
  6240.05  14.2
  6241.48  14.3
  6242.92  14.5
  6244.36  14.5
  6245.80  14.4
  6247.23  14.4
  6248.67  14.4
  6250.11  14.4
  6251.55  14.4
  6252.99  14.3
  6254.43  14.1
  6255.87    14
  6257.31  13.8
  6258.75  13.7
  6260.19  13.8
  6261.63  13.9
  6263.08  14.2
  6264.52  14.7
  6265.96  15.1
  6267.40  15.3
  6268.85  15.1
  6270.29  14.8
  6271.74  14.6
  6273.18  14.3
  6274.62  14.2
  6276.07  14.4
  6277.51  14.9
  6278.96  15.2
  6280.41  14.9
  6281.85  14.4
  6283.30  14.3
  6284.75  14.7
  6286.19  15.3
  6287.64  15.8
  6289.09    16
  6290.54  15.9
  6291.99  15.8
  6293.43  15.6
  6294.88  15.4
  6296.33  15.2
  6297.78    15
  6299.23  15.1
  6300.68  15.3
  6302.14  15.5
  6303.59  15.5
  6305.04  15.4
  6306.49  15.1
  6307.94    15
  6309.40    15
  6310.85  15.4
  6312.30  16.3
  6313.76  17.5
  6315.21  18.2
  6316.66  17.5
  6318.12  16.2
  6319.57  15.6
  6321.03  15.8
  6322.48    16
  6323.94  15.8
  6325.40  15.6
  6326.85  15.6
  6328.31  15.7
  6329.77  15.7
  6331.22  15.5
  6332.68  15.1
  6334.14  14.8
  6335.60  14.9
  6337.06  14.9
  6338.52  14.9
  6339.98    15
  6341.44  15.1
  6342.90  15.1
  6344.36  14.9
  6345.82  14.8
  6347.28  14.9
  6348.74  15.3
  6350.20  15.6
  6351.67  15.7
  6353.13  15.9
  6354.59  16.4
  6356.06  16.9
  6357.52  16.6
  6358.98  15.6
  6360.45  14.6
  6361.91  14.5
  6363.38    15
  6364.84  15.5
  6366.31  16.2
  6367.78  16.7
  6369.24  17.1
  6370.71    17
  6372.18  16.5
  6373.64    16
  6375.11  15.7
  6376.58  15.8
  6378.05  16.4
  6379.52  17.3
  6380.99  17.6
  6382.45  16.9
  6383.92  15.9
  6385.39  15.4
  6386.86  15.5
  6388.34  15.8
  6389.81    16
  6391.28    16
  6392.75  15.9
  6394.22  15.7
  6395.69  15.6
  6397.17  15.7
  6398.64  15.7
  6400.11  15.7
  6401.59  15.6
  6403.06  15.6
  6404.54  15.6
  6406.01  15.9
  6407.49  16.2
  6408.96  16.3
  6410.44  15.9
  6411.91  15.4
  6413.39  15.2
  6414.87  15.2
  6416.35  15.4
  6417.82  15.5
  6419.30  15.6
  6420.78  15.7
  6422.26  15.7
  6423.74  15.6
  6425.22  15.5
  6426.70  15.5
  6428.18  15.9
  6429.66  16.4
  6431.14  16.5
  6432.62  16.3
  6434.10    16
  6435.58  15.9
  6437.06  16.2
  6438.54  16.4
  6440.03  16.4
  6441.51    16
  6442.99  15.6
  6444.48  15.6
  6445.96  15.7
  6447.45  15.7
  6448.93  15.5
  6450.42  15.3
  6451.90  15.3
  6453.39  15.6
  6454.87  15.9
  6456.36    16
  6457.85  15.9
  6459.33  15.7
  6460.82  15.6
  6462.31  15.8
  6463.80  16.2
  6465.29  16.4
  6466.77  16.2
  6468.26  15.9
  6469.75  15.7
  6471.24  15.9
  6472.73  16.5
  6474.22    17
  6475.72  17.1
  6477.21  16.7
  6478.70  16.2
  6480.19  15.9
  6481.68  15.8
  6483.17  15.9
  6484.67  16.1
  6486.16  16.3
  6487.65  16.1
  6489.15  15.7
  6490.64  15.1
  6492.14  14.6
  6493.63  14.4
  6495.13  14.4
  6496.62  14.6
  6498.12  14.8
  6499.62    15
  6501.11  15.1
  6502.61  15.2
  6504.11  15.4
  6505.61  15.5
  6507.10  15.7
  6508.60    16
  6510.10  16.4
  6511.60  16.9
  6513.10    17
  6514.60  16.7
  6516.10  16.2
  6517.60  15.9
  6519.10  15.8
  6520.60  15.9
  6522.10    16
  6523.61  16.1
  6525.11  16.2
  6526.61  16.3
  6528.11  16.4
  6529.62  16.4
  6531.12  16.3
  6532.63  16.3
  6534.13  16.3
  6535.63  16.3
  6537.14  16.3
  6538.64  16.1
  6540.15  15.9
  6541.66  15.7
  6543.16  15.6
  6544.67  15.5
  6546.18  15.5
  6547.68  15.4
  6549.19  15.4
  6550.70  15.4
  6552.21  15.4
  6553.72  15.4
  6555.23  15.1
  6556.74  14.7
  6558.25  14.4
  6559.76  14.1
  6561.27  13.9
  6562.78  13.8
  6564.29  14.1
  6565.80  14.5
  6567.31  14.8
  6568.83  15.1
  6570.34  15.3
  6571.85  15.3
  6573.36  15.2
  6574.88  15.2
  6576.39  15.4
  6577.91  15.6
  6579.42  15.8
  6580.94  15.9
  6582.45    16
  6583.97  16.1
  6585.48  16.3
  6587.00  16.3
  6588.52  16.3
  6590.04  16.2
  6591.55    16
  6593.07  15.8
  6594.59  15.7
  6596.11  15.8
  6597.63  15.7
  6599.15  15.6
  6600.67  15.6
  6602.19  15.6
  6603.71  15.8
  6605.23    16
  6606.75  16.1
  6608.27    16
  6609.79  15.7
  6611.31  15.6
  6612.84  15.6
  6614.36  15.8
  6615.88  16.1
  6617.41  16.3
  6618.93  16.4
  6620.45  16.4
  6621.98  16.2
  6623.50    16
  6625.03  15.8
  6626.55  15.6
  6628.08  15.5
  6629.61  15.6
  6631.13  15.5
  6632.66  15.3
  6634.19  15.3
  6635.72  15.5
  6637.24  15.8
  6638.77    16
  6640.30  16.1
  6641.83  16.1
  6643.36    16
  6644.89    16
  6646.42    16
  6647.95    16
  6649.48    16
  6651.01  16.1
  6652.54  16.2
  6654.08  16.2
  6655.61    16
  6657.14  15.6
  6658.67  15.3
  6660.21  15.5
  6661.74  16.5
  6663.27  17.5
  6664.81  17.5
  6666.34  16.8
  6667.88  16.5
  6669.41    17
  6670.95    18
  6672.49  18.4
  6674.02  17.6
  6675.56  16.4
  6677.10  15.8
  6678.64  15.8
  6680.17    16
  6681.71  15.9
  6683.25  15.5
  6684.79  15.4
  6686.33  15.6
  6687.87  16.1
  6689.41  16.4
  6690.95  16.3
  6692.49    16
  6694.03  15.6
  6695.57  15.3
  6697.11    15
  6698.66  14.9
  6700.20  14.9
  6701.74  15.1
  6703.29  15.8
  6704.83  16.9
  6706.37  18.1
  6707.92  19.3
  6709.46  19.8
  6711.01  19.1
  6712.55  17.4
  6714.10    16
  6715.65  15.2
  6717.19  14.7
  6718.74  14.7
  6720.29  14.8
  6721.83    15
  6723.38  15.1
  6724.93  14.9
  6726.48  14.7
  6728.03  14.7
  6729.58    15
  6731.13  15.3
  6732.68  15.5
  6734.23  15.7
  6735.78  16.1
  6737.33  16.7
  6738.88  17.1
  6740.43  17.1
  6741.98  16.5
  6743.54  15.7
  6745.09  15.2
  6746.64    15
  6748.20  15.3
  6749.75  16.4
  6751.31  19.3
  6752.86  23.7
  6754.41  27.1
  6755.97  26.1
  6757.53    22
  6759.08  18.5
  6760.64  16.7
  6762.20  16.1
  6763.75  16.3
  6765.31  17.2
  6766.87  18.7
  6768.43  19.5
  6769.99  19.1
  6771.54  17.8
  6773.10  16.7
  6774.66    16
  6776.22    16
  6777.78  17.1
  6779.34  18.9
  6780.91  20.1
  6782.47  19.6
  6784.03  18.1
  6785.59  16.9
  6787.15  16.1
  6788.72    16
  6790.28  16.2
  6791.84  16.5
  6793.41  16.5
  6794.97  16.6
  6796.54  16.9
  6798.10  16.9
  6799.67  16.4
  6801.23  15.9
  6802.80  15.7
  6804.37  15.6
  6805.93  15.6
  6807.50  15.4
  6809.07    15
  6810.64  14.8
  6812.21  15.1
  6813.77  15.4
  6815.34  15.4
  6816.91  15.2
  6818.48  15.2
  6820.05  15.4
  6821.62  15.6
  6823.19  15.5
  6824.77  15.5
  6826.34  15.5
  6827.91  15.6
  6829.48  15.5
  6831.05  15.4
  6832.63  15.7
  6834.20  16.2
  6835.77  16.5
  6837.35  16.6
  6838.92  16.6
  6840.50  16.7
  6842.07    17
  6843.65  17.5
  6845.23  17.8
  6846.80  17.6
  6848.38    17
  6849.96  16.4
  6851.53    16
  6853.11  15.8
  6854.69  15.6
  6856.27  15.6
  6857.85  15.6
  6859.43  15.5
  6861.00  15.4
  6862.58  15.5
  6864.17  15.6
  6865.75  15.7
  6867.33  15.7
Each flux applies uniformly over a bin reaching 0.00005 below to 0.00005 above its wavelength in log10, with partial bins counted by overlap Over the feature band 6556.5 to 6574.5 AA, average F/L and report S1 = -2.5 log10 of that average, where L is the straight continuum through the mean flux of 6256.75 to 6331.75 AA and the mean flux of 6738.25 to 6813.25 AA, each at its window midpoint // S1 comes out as 0.13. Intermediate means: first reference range 15.3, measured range 14.6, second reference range 17.4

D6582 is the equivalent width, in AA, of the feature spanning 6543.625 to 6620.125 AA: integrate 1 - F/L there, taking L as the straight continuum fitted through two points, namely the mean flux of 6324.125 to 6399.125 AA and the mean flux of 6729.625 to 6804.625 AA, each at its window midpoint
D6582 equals 5.5 AA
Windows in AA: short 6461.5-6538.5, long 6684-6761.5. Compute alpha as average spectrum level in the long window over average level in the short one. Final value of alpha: 1.05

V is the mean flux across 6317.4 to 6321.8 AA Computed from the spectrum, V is 15.9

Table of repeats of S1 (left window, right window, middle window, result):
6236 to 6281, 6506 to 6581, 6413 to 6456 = -0.04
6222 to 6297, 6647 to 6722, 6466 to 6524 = -0.02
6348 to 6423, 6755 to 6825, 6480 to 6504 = 0.06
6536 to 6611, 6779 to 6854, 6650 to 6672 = -0.05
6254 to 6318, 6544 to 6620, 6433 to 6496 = -0.04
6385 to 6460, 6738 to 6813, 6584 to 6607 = 0.04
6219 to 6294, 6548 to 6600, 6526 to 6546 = -0.06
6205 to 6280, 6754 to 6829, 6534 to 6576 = 0.05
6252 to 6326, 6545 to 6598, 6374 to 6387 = -0.07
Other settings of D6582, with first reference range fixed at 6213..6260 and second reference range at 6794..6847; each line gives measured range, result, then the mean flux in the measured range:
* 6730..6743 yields -0.4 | 16.2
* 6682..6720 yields -1.3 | 16.2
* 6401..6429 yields -1.4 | 15.6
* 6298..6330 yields -2.7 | 15.8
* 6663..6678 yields -1.5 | 17.1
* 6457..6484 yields -2.0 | 16.1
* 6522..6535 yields -0.9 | 16.3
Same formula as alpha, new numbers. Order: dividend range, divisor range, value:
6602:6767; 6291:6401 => 1.04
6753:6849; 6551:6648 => 1.09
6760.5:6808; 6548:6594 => 1.11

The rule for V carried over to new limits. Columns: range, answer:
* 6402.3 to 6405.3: 15.6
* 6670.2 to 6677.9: 17.2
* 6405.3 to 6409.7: 16.1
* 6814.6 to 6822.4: 15.4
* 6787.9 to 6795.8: 16.3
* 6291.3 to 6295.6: 15.6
